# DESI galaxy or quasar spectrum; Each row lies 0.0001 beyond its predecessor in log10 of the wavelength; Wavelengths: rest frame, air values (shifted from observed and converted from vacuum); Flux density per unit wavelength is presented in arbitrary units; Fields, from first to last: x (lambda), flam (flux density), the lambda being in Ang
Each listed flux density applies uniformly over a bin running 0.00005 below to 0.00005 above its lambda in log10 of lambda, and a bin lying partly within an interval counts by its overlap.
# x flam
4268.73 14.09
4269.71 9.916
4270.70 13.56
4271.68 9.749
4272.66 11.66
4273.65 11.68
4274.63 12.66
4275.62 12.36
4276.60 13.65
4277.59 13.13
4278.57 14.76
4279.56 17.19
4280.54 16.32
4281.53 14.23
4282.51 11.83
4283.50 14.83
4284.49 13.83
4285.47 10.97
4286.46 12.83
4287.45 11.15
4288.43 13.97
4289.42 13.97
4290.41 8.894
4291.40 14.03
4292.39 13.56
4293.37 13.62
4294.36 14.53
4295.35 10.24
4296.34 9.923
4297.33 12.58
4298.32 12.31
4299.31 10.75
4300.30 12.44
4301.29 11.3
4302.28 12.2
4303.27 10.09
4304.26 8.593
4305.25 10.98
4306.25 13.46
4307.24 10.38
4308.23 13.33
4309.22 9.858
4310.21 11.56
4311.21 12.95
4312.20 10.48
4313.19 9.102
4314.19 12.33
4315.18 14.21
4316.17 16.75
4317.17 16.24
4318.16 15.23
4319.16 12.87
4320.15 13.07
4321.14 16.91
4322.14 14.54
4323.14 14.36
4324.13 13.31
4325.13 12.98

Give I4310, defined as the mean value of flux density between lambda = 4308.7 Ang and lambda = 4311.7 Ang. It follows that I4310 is 11.5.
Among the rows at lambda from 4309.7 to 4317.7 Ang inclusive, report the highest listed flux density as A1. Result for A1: 16.75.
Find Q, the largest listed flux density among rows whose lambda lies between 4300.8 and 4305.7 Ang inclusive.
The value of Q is 12.2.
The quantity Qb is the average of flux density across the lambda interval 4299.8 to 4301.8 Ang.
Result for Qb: 11.9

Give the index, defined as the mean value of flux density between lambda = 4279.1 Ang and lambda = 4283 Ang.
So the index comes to 14.9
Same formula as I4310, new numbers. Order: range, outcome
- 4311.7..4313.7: 9.81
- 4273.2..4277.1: 12.6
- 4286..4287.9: 12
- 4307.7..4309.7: 11.6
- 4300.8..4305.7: 10.6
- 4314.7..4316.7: 15.5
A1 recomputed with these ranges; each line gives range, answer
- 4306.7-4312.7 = 13.33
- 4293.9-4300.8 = 14.53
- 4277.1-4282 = 17.19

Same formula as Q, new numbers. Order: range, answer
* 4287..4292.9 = 14.03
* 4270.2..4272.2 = 13.56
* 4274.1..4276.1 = 12.66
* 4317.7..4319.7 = 15.23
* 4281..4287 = 14.83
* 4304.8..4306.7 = 13.46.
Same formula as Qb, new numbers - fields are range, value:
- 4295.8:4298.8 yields 11.6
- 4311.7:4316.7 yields 12.6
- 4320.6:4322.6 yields 15.7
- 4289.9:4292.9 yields 12.2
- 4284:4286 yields 12.4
